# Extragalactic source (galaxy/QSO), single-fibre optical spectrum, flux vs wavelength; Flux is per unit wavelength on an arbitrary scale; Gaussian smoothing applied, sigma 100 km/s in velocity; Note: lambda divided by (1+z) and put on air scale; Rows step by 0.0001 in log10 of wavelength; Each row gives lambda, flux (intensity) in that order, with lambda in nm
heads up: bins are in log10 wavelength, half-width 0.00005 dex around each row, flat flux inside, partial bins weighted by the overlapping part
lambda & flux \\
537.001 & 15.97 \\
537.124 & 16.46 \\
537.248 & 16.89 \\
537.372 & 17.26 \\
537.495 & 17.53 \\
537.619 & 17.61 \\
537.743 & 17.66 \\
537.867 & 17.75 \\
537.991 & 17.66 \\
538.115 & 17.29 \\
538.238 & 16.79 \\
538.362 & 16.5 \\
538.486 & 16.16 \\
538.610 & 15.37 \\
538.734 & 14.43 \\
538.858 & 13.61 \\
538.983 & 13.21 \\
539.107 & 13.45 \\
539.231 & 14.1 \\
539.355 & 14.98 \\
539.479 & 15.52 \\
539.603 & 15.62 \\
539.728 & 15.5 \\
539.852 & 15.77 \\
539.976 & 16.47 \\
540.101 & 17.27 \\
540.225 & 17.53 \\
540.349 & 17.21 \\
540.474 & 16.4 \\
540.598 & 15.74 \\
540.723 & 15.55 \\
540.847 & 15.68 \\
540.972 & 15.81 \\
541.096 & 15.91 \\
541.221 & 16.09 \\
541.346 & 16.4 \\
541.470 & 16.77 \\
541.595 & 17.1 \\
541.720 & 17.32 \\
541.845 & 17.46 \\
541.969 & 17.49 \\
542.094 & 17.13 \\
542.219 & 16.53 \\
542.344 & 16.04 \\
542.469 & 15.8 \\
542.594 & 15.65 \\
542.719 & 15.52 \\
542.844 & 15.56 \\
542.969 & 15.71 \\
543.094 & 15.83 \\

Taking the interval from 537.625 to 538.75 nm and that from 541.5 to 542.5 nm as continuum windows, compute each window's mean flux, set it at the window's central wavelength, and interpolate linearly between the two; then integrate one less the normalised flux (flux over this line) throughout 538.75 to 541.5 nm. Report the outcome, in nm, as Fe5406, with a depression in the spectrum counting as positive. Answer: 0.20 nm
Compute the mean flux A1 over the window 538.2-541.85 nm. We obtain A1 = 15.8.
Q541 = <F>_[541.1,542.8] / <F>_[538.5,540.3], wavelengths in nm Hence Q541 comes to 1.08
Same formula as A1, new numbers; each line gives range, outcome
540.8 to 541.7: 16.3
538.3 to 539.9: 14.9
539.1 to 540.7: 15.9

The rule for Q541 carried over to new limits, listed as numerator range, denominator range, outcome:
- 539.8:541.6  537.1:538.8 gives 0.97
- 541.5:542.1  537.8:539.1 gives 1.10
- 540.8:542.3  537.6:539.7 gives 1.06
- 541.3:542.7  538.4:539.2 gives 1.16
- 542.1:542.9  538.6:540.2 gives 1.06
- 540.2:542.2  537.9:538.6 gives 0.99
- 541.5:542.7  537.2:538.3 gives 0.96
